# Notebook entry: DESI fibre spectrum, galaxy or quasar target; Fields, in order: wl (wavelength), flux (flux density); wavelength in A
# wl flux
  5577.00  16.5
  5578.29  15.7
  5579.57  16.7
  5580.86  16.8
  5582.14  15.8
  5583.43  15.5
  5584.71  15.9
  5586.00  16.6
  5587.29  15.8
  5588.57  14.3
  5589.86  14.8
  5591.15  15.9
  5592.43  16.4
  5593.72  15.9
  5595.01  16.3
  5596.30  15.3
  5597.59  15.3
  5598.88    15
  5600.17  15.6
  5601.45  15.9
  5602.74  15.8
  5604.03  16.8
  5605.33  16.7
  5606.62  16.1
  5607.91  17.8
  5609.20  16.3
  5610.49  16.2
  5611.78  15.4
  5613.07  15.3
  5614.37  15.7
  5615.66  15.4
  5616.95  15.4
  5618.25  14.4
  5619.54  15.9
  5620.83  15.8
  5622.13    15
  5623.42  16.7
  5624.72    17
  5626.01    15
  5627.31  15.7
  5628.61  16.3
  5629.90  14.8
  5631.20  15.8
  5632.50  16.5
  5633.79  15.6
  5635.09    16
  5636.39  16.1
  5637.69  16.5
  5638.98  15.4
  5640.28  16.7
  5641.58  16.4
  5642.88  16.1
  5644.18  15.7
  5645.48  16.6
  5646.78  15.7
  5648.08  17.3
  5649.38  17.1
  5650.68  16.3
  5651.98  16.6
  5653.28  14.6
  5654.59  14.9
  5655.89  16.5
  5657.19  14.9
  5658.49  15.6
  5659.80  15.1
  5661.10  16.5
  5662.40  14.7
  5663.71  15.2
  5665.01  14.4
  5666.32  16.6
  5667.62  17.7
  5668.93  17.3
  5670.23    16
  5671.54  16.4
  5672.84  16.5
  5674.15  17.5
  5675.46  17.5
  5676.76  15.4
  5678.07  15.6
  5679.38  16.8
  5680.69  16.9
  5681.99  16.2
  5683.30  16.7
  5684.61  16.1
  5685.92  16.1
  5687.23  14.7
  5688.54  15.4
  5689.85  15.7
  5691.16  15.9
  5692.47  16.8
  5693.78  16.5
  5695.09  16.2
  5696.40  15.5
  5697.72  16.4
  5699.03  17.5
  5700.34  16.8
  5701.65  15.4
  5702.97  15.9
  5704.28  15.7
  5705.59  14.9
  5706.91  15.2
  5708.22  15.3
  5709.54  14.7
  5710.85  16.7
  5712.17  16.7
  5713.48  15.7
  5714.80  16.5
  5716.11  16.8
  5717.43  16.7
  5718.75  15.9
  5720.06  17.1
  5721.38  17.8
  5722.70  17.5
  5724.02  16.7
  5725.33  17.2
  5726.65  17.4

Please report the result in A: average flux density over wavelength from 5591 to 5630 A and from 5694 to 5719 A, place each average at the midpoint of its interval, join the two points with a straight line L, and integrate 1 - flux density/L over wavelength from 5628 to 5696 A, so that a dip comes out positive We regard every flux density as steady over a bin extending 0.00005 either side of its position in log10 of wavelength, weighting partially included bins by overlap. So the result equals -0.6 A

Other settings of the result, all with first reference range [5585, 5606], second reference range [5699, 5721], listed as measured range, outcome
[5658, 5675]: -0.2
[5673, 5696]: -0.3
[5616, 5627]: 0.1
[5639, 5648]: -0.2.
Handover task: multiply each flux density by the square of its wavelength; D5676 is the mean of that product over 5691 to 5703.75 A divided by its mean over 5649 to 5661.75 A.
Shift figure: 1.05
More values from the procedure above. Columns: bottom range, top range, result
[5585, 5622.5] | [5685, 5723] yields 1.06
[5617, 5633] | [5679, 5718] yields 1.05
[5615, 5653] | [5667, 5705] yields 1.04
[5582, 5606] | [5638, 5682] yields 1.05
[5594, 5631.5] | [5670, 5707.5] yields 1.05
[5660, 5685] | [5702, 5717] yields 0.98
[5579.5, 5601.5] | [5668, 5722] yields 1.07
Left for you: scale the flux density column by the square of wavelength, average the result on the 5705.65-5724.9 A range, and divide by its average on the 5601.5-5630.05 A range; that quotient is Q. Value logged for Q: 1.06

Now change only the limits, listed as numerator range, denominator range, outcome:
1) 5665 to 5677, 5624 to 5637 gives 1.07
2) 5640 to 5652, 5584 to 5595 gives 1.07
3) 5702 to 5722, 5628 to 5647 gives 1.03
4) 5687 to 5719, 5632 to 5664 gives 1.02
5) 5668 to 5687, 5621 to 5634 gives 1.06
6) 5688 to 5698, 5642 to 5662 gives 1.02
